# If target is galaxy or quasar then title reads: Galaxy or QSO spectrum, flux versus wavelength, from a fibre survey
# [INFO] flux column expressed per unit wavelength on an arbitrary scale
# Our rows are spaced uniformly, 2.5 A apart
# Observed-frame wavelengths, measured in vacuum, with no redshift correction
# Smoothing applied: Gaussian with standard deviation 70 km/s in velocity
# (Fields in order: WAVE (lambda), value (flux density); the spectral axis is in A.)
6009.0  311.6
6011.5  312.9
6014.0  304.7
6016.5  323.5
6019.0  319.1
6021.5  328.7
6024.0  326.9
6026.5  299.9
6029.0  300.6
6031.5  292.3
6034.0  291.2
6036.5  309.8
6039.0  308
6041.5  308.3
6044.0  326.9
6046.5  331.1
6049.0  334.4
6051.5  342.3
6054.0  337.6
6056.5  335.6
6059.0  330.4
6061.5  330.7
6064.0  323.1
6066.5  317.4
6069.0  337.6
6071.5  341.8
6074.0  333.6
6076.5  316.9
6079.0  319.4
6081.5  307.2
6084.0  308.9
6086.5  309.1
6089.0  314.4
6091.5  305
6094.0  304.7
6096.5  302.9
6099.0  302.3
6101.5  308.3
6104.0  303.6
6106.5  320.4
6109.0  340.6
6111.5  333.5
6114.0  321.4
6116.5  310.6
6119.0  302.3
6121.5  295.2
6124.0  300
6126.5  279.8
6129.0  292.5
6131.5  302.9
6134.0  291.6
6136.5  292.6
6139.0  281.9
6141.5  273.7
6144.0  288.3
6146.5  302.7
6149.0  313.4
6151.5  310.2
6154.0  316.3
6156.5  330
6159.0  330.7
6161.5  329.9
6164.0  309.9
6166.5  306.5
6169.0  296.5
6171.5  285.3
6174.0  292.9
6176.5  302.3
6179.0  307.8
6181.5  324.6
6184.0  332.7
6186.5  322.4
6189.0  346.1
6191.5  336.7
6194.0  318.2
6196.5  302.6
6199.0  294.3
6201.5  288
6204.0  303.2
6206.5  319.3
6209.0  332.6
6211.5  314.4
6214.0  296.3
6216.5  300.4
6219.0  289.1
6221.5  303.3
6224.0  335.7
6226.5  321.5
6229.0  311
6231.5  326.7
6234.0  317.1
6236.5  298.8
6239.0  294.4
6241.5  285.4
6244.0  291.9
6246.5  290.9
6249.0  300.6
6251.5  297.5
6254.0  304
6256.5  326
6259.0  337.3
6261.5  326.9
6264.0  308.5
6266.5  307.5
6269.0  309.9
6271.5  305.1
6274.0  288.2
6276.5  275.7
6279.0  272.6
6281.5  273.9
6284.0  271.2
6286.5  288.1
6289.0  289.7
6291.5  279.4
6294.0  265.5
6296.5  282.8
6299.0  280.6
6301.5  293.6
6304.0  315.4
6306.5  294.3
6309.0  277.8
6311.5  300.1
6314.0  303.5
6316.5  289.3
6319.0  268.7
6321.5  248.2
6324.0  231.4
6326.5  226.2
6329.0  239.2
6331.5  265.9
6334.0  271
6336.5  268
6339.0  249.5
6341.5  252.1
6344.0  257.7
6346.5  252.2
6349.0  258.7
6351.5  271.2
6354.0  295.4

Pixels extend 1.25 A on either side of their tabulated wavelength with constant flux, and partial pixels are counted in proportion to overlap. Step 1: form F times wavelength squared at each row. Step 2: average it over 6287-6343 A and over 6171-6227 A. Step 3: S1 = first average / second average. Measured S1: 0.9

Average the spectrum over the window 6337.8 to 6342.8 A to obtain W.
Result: 251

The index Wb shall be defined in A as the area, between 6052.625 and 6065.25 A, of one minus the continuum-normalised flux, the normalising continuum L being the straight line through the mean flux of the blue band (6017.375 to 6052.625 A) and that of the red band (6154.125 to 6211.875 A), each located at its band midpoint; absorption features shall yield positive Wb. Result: -0.6 A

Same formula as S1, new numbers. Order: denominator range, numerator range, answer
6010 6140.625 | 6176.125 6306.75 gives 1.02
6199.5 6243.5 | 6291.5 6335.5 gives 0.92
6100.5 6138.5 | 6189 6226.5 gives 1.05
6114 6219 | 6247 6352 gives 0.96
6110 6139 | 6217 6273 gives 1.06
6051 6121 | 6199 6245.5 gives 1.00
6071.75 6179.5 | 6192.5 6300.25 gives 1.02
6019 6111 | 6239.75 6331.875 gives 0.97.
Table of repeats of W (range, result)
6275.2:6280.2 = 274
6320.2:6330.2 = 236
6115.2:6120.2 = 307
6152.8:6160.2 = 326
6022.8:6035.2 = 302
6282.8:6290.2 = 283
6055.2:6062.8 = 332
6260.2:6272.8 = 312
